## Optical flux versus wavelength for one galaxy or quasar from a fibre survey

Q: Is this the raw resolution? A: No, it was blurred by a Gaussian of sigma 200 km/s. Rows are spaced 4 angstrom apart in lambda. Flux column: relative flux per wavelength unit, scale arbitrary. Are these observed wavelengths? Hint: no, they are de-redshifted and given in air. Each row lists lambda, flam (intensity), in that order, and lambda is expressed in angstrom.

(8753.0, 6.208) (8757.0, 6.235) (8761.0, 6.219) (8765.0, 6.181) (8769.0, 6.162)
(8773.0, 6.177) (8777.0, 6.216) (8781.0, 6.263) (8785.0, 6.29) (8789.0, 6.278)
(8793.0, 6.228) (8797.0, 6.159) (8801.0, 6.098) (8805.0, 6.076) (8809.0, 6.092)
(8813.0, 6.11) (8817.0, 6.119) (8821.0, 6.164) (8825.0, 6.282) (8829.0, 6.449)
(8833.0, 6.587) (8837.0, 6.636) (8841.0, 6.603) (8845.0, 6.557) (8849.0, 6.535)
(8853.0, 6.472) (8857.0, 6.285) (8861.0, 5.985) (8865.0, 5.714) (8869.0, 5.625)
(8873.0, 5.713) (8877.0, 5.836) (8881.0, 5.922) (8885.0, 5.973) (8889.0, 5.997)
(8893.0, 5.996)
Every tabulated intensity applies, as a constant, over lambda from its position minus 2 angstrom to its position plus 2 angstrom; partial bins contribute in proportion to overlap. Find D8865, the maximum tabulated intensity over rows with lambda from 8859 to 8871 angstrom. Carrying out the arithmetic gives 5.985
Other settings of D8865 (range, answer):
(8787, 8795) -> 6.278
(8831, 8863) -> 6.636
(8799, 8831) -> 6.449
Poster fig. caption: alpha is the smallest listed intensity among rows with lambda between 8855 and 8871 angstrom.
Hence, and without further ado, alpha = 5.625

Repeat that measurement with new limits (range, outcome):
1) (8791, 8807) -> 6.076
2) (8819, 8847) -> 6.164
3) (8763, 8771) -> 6.162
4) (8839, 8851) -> 6.535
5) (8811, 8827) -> 6.11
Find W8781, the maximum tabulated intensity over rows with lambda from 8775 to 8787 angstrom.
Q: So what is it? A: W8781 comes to 6.29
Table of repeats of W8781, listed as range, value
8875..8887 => 5.973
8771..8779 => 6.216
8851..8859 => 6.472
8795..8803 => 6.159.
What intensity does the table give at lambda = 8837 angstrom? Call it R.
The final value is 6.636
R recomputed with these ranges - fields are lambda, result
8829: 6.449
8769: 6.162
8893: 5.996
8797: 6.159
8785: 6.29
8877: 5.836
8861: 5.985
